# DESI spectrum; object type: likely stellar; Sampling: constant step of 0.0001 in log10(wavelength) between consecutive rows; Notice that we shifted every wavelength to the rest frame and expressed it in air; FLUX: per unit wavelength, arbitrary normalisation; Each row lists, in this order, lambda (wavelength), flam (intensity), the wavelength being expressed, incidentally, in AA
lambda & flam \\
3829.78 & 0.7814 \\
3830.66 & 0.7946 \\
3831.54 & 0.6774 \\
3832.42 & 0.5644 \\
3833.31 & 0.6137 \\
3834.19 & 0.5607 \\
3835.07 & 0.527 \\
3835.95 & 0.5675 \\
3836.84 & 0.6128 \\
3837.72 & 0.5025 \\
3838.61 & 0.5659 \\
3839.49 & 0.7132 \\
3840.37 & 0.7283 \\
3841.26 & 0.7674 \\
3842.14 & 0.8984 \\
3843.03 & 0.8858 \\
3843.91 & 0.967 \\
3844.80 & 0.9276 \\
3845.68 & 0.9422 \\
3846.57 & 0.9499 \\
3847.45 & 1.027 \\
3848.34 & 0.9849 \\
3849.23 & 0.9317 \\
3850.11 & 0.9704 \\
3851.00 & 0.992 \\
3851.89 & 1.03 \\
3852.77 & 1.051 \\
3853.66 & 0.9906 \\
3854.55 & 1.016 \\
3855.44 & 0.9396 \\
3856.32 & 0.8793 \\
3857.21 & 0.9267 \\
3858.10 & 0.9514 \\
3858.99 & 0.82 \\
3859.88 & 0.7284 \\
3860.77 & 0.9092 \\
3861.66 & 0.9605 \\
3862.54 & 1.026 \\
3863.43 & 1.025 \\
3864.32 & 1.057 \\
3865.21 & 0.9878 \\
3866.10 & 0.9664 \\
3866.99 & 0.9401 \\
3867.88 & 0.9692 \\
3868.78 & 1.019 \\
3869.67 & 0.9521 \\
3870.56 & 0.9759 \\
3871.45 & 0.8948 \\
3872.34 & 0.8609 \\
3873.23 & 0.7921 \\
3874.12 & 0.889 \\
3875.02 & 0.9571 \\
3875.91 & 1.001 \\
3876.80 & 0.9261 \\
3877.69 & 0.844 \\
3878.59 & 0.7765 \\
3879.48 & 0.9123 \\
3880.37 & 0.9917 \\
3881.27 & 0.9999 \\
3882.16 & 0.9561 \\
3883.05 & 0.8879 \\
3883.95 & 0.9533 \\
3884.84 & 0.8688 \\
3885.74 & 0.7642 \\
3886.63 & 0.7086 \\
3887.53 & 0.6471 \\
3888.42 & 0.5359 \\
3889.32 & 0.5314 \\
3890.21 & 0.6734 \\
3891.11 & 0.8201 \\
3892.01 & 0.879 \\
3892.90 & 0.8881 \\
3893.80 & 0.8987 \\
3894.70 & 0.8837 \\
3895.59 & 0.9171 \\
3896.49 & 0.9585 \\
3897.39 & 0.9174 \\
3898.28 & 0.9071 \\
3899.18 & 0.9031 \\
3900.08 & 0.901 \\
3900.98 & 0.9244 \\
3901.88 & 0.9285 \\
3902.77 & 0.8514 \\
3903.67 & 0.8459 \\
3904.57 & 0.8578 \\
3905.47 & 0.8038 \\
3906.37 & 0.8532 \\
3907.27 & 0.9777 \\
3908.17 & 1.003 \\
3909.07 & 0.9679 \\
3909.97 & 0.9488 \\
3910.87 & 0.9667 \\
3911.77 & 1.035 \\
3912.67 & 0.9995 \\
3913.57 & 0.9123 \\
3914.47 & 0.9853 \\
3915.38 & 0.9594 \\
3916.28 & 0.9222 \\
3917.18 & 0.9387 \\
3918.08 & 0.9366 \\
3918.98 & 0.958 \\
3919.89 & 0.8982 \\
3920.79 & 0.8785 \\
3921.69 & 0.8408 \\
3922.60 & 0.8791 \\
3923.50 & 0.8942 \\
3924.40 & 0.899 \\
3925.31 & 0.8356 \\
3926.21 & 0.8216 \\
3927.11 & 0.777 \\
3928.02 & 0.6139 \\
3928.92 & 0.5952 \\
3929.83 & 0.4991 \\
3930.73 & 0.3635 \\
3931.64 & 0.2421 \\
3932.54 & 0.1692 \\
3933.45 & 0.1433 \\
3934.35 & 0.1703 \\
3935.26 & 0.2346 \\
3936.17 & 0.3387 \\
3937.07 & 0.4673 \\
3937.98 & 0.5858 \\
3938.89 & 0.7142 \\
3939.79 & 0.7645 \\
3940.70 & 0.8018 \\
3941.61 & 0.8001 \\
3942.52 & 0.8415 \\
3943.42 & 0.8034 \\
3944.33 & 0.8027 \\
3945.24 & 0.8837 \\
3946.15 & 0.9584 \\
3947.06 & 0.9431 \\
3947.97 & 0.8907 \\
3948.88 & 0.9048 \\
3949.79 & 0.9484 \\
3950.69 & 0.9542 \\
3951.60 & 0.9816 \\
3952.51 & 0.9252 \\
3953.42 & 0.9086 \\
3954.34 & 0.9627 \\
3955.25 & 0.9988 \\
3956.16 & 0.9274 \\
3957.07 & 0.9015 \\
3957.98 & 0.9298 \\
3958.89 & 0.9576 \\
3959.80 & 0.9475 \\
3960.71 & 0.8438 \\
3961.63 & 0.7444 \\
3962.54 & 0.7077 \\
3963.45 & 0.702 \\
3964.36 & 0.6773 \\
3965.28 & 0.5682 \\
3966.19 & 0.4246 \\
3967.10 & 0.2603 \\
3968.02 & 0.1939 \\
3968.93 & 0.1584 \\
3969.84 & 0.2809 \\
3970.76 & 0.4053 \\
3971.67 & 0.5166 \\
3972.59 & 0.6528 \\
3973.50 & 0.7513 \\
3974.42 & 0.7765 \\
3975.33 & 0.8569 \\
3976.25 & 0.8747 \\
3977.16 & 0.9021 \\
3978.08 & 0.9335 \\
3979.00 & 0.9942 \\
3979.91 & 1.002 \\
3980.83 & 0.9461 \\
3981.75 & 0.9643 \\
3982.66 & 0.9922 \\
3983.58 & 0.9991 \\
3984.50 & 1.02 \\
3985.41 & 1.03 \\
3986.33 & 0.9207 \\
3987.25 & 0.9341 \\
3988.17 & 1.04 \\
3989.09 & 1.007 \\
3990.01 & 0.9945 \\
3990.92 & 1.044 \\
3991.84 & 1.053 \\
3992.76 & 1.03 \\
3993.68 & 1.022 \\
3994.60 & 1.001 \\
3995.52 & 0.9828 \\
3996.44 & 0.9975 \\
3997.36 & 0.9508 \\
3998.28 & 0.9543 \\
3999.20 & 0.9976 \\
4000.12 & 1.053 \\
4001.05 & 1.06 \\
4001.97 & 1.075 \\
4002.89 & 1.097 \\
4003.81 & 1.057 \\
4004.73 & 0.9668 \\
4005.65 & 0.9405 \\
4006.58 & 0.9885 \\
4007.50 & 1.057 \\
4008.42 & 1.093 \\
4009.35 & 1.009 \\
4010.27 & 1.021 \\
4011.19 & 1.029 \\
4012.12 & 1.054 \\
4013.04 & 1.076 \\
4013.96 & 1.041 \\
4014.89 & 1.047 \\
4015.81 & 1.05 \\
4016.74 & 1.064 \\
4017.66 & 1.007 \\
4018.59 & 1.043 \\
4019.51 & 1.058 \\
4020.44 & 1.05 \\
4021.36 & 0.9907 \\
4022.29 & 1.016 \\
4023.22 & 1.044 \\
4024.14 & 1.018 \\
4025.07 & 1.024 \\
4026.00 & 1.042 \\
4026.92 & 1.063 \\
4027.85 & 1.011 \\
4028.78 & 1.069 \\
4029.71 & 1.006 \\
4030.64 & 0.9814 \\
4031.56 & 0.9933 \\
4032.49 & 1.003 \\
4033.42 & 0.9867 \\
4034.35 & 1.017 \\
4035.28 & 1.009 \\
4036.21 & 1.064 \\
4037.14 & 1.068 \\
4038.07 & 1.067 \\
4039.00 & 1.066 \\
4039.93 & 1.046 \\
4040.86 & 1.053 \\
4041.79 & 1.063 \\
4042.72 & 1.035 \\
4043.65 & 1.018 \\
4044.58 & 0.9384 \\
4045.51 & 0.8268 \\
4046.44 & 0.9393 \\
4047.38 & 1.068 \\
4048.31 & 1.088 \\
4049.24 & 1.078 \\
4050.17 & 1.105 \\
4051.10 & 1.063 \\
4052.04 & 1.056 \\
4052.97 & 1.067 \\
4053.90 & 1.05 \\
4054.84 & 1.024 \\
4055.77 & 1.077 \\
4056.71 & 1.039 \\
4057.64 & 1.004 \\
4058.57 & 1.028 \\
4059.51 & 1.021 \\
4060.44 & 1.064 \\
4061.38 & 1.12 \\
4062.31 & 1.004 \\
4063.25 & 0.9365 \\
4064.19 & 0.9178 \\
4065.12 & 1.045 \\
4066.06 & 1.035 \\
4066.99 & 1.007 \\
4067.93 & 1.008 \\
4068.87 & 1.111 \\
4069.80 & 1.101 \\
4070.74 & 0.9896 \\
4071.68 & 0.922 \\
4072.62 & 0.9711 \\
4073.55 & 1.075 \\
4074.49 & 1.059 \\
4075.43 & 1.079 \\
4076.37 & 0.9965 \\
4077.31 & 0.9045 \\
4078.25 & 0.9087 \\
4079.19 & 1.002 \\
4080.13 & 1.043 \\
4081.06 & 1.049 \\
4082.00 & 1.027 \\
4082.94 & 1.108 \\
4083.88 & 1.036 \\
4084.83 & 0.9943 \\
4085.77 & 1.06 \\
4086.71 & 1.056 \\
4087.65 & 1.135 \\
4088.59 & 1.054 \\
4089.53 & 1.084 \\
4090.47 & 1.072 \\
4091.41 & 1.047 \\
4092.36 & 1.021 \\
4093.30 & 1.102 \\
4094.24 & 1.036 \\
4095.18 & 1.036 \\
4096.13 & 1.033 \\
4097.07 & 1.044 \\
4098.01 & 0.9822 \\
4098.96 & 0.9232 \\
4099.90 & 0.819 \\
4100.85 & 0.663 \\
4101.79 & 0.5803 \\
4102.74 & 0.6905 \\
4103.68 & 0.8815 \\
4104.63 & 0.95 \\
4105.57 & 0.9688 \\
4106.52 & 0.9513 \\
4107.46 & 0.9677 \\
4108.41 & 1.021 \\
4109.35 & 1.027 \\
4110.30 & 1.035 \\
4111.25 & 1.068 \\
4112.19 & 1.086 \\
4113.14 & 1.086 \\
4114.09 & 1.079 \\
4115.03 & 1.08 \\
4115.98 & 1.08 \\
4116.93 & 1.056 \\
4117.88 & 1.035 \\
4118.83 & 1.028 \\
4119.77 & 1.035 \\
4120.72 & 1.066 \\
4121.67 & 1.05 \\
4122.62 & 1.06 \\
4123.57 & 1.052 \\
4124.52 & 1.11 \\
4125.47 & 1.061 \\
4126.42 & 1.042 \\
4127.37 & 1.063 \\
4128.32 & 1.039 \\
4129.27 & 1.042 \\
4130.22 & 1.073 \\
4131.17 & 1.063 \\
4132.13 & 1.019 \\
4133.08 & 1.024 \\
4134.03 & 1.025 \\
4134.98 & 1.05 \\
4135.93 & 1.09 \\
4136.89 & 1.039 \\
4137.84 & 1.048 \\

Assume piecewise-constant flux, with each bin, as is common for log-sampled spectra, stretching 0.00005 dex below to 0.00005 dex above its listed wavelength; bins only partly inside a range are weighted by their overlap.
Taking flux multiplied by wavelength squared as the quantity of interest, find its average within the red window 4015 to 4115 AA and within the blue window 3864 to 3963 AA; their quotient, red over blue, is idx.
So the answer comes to 1.32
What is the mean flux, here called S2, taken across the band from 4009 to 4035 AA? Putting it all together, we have 1.03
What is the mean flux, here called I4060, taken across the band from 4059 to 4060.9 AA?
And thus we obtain 1.04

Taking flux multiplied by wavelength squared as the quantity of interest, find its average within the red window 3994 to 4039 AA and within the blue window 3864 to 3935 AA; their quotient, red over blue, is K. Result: 1.3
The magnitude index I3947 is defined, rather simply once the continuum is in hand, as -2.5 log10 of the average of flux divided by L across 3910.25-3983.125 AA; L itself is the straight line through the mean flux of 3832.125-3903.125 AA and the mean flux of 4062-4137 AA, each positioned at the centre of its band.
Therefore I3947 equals 0.21 mag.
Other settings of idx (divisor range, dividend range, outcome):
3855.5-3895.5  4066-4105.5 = 1.25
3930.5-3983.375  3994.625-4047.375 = 1.48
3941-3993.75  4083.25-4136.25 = 1.31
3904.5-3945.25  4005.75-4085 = 1.46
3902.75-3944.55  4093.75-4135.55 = 1.47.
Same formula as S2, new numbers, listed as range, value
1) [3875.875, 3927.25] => 0.882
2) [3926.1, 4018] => 0.826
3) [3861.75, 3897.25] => 0.886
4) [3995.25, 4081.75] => 1.03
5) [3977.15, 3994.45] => 0.993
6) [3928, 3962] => 0.725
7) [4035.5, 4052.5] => 1.04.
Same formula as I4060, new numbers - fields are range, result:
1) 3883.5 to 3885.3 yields 0.909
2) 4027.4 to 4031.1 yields 1.02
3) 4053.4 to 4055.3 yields 1.04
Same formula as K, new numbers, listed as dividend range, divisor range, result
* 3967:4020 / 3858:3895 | 1.12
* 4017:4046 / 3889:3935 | 1.35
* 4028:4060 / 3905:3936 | 1.45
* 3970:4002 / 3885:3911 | 1.14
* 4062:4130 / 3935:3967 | 1.37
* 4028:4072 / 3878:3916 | 1.26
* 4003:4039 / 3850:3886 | 1.19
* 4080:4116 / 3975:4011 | 1.05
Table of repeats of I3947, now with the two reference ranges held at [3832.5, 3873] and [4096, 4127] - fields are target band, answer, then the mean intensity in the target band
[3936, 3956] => 0.101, 0.835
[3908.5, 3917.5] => -0.073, 0.964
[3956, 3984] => 0.254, 0.733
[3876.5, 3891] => 0.100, 0.81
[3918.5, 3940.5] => 0.432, 0.61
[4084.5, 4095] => -0.088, 1.06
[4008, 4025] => -0.101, 1.04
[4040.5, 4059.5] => -0.076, 1.03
